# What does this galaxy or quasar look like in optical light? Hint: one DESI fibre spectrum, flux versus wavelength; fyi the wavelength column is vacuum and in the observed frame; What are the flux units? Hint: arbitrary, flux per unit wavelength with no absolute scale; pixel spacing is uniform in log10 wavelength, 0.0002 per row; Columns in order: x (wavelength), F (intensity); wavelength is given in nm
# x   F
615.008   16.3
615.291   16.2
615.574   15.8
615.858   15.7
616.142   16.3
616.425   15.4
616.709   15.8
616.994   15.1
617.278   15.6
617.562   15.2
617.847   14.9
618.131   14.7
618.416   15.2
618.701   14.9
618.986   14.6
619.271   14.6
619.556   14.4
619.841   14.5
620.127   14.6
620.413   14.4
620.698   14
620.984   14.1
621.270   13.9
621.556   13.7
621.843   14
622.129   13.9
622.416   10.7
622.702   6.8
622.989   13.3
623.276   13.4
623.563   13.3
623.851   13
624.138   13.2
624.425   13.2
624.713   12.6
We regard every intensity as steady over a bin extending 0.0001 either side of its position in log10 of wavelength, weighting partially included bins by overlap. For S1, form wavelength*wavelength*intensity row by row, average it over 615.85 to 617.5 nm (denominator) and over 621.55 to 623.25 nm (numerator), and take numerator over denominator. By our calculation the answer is 0.8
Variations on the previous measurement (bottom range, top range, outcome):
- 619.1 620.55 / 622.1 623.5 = 0.80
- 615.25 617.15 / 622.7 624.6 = 0.83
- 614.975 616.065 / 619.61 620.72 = 0.92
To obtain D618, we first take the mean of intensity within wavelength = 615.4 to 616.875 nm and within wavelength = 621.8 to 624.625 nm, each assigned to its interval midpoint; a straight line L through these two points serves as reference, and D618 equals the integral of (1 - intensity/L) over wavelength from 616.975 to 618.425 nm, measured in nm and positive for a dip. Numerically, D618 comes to -0.01 nm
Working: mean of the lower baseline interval 15.8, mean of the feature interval 15.1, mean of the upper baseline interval 12.4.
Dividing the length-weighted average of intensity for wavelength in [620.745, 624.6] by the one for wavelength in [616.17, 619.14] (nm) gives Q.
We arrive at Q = 0.85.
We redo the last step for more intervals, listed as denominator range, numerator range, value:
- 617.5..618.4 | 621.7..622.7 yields 0.80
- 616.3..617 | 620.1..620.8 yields 0.93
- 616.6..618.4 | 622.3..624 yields 0.77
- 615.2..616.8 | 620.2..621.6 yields 0.89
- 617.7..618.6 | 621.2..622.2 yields 0.93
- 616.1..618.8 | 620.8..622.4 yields 0.89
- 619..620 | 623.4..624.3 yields 0.91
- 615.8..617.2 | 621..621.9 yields 0.89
